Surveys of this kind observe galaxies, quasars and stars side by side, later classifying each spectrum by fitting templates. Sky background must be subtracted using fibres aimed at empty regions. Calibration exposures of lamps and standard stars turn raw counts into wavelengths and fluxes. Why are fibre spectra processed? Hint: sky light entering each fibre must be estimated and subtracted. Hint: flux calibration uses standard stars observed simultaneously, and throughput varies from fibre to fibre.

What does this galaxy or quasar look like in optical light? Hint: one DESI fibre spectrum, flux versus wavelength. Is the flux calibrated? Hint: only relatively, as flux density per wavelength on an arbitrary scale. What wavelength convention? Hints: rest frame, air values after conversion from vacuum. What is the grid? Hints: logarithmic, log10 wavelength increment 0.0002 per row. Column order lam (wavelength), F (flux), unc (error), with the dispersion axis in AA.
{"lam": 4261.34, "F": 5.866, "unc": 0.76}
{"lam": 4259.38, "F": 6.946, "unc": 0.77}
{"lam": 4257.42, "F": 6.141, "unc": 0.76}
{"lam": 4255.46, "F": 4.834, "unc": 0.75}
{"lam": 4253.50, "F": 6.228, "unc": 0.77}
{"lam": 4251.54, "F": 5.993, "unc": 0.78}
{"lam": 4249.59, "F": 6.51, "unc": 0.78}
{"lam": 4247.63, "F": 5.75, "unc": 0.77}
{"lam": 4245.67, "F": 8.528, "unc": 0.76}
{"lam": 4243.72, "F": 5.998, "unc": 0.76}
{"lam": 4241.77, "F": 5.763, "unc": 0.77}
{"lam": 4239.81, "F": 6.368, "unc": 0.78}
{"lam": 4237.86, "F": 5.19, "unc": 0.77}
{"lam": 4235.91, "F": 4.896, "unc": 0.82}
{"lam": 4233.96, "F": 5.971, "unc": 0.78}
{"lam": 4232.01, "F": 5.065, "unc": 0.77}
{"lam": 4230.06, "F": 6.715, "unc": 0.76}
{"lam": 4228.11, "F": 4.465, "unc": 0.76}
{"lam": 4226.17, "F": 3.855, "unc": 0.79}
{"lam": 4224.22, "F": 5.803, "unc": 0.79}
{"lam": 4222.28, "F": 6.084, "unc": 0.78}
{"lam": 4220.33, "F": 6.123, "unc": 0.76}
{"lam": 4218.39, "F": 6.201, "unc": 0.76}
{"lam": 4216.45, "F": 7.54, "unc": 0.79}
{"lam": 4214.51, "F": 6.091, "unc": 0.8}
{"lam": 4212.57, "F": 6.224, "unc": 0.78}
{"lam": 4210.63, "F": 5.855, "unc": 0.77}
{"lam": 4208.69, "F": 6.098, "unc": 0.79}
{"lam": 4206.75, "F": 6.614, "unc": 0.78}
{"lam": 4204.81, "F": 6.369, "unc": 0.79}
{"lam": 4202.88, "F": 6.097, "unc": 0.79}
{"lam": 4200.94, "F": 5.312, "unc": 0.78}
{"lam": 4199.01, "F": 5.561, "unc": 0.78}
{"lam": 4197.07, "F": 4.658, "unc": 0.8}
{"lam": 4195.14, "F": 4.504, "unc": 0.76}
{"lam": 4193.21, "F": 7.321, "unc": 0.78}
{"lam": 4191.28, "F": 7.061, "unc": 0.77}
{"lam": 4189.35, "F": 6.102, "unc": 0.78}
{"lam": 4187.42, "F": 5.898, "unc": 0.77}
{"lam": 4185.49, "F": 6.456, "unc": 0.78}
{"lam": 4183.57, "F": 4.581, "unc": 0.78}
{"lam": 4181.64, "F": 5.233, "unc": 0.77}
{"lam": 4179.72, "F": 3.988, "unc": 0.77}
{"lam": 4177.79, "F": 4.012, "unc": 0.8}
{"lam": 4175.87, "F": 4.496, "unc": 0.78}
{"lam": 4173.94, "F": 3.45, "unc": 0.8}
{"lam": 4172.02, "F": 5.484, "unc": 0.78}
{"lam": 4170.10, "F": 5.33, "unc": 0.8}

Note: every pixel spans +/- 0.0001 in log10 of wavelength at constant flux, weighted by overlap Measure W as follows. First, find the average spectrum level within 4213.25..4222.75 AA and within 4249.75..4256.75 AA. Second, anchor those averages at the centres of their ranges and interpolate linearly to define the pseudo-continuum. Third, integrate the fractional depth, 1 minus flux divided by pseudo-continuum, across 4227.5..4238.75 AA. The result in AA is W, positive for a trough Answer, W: 1.4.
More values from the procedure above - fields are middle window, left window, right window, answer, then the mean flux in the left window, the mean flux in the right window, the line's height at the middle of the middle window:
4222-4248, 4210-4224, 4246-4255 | 2.1 AA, 6.29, 6.22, 6.25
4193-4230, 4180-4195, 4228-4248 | 0.7 AA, 5.91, 5.95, 5.93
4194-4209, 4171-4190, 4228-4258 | -1.0 AA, 4.95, 5.94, 5.28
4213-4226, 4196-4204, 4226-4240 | -1.9 AA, 5.41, 5.34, 5.37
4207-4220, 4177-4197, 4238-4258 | -1.2 AA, 5.49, 6.17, 5.79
